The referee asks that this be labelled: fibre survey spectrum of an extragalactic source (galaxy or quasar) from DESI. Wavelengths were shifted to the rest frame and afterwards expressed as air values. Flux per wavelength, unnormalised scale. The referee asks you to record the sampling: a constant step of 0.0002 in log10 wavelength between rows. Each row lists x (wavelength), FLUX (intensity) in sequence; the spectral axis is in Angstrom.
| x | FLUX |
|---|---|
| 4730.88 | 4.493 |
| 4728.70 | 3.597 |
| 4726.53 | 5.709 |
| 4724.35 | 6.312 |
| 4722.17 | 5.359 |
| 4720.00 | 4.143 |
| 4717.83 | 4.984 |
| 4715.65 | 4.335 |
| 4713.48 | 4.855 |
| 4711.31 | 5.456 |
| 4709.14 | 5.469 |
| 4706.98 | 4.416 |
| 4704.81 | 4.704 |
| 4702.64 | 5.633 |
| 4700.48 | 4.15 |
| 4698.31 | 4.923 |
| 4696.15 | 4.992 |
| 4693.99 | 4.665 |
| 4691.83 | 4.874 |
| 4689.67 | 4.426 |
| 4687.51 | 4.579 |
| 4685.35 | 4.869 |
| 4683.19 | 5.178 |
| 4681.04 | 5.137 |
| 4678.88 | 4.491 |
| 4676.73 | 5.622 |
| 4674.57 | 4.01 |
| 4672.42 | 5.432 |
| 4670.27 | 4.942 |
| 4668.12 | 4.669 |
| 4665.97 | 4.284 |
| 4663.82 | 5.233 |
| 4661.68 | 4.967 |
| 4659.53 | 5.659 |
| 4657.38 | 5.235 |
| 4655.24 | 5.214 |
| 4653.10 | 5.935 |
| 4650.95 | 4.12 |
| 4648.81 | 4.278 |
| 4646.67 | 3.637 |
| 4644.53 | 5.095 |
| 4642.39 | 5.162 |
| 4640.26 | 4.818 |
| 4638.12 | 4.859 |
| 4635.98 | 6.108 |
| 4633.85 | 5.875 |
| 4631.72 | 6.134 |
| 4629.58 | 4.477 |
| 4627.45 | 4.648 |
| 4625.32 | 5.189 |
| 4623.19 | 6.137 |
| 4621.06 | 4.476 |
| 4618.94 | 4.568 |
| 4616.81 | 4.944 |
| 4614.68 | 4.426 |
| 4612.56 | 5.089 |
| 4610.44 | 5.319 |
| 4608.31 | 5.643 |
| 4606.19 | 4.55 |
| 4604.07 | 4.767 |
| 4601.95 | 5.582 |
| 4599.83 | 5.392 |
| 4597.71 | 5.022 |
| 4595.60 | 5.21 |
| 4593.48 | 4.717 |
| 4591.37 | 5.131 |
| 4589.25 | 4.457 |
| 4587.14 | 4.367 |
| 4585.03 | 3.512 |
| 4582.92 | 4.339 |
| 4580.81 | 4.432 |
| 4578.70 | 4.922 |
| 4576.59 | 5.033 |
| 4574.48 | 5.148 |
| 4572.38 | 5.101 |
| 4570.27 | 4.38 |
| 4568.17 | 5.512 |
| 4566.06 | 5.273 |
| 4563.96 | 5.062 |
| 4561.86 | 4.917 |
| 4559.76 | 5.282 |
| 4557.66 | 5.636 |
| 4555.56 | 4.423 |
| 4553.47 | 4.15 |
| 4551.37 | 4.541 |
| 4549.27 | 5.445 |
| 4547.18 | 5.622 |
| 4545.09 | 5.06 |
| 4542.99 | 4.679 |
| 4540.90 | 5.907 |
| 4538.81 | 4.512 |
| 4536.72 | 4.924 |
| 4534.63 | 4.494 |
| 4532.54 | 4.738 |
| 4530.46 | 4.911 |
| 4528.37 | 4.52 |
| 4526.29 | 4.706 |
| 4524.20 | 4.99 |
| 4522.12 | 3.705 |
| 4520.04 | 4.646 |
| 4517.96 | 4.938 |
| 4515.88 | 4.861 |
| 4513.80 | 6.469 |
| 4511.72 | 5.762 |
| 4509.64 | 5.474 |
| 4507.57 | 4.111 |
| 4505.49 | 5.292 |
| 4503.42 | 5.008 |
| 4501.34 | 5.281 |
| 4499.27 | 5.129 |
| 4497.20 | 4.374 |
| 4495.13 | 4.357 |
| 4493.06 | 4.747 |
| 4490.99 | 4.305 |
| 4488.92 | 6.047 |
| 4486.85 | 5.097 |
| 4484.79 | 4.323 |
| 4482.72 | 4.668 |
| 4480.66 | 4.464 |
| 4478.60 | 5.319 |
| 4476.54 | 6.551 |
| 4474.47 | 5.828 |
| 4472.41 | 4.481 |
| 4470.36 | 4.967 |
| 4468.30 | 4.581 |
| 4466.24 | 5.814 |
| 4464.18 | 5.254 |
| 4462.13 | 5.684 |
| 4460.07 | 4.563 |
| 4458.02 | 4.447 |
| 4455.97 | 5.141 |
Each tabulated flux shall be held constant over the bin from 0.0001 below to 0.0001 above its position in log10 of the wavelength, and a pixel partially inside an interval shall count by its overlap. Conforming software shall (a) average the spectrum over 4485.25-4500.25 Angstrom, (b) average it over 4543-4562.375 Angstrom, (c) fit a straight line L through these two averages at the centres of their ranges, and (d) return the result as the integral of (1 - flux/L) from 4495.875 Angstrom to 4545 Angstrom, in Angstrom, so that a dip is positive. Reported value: -0.2 Angstrom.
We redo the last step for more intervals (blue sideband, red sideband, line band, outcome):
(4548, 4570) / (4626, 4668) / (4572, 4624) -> 1.4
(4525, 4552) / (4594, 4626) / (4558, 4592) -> 1.3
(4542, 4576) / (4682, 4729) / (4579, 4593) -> 1.6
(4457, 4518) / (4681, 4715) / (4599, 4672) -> -1.5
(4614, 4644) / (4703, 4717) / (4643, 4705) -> 1.8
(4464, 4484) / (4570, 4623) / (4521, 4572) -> 0.9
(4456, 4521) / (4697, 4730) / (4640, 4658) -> 0.5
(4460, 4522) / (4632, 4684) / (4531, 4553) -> 0.4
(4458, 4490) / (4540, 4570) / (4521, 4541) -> 1.6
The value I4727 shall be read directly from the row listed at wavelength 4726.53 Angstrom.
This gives 5.709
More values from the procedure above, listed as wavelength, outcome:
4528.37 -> 4.52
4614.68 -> 4.426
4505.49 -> 5.292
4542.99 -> 4.679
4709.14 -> 5.469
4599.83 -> 5.392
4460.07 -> 4.563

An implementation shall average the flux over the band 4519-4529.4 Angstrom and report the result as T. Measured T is 4.52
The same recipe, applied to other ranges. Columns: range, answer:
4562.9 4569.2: 5.28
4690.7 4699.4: 4.86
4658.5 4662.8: 5.31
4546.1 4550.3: 5.54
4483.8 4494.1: 4.91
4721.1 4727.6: 5.79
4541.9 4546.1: 4.87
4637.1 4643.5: 4.95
